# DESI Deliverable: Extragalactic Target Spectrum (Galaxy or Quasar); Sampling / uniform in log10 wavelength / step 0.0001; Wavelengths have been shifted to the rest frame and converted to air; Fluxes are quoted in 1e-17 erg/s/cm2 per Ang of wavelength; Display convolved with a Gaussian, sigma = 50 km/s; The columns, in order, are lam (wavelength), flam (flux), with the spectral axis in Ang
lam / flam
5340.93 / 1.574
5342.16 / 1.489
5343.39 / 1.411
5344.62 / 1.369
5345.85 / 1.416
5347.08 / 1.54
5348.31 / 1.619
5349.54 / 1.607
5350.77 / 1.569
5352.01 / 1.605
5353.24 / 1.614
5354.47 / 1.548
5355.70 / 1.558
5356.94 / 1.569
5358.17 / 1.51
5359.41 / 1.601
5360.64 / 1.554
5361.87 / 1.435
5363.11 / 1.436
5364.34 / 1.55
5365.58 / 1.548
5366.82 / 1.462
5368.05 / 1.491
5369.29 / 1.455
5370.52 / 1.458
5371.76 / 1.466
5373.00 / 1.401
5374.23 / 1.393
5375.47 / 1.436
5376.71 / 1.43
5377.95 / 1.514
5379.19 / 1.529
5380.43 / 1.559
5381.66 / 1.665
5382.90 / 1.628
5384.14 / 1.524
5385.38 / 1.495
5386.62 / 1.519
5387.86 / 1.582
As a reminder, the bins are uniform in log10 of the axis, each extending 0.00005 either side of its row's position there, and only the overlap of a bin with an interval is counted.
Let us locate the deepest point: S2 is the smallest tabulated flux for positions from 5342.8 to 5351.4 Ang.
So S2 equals 1.369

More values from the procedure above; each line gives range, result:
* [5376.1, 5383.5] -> 1.43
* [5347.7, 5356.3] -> 1.548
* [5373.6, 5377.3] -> 1.393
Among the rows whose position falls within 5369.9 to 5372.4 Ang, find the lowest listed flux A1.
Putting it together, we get 1.458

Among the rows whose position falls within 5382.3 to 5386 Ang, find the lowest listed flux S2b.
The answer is 1.495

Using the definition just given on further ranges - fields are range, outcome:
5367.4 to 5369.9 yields 1.455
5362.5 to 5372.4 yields 1.436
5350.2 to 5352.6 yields 1.569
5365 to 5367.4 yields 1.462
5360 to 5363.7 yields 1.435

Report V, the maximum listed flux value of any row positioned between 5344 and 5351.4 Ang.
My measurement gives 1.619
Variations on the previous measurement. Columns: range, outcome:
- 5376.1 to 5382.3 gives 1.665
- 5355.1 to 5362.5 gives 1.601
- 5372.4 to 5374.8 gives 1.401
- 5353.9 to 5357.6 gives 1.569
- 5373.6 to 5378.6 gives 1.514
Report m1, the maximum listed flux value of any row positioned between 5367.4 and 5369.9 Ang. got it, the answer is 1.491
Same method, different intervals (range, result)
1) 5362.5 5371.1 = 1.55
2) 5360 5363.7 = 1.554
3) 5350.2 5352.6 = 1.605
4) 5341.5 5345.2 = 1.489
